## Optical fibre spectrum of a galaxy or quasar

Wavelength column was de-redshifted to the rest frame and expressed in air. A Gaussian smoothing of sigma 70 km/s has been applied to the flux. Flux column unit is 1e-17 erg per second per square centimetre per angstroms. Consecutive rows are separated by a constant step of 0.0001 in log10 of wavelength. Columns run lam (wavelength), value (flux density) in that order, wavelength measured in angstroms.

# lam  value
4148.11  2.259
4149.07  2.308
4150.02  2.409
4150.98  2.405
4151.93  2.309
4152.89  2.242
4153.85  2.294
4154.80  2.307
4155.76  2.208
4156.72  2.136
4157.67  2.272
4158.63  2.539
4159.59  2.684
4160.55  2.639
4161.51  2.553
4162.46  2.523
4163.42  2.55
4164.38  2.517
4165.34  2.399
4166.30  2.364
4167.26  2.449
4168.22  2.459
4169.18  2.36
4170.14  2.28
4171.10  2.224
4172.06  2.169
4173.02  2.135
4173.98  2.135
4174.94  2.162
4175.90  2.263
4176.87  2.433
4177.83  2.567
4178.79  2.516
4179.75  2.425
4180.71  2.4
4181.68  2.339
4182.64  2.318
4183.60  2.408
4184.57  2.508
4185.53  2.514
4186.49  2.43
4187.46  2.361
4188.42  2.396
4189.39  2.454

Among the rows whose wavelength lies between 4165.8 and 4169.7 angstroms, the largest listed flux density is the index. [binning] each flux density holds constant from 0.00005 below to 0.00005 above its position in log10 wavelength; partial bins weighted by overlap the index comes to 2.459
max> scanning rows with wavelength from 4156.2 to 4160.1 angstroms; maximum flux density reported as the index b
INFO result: 2.684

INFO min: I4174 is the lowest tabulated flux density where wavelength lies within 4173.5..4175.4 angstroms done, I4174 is 2.135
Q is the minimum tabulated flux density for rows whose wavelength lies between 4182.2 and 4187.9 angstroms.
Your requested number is 2.318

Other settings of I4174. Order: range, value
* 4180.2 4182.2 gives 2.339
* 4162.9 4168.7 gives 2.364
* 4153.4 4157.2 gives 2.136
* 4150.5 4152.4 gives 2.309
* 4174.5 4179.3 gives 2.162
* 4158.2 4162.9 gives 2.523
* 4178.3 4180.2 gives 2.425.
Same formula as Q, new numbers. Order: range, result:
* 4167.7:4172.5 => 2.169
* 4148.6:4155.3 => 2.242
